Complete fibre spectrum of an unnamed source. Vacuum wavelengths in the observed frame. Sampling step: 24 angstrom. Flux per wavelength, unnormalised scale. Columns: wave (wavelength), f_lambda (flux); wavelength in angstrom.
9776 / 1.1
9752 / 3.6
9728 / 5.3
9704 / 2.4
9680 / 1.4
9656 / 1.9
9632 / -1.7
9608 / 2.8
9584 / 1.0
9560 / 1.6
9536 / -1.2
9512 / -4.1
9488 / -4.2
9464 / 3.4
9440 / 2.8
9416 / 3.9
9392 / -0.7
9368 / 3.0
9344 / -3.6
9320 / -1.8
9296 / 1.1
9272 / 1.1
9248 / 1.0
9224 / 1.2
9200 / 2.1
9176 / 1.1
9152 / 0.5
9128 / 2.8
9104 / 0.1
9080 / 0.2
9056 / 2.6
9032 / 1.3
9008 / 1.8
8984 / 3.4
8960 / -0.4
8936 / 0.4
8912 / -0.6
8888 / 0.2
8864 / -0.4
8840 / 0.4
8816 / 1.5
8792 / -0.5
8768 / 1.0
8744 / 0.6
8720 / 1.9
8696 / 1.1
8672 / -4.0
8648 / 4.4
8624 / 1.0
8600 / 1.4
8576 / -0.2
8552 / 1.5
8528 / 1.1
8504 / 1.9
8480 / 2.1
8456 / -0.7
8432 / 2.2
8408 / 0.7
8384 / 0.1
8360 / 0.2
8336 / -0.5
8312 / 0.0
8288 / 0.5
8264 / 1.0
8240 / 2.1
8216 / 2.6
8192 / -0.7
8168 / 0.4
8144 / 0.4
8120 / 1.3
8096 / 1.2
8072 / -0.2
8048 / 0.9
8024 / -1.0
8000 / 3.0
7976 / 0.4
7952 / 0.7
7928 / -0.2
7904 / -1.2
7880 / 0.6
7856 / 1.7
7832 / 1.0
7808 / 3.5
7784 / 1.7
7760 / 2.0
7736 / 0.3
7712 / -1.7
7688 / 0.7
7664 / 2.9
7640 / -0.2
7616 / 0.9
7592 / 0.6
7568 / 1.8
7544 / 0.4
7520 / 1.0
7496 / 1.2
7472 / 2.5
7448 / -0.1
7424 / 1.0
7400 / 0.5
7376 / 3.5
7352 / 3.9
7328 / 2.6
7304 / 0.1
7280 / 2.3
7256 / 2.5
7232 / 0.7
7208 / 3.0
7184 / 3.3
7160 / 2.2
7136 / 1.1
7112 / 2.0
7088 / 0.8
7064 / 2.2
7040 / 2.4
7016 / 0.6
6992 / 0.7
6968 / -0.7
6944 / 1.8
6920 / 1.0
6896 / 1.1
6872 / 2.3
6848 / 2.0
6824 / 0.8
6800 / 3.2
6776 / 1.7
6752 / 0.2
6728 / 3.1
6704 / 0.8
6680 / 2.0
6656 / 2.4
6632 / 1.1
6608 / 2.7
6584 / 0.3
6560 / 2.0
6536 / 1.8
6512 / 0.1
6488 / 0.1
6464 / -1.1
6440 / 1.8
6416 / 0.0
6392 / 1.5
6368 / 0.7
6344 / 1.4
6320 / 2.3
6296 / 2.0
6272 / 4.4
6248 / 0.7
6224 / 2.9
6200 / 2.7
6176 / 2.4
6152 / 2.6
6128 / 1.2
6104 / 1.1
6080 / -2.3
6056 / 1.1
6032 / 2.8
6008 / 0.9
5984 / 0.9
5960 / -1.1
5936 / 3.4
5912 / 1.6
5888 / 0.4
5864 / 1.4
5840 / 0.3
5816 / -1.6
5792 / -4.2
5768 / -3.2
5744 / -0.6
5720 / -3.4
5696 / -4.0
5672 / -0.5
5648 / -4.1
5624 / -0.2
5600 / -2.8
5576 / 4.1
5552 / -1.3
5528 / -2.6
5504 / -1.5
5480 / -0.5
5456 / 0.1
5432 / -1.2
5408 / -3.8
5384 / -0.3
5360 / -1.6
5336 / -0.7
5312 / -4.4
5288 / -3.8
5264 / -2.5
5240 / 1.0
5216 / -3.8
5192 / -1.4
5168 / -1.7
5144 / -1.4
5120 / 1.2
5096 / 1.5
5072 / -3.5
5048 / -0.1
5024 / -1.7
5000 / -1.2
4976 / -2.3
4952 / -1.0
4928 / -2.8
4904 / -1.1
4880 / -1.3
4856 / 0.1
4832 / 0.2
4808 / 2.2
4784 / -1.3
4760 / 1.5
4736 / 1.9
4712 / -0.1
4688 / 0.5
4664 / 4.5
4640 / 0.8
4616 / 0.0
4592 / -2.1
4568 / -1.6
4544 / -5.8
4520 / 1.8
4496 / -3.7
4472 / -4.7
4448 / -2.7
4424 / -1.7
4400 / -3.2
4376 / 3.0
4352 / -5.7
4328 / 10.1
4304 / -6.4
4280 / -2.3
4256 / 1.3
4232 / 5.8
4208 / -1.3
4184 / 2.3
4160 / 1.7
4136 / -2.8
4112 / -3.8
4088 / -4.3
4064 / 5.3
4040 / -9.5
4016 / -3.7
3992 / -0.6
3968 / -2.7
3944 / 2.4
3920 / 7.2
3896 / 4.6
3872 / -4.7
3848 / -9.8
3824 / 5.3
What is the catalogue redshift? 0.56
